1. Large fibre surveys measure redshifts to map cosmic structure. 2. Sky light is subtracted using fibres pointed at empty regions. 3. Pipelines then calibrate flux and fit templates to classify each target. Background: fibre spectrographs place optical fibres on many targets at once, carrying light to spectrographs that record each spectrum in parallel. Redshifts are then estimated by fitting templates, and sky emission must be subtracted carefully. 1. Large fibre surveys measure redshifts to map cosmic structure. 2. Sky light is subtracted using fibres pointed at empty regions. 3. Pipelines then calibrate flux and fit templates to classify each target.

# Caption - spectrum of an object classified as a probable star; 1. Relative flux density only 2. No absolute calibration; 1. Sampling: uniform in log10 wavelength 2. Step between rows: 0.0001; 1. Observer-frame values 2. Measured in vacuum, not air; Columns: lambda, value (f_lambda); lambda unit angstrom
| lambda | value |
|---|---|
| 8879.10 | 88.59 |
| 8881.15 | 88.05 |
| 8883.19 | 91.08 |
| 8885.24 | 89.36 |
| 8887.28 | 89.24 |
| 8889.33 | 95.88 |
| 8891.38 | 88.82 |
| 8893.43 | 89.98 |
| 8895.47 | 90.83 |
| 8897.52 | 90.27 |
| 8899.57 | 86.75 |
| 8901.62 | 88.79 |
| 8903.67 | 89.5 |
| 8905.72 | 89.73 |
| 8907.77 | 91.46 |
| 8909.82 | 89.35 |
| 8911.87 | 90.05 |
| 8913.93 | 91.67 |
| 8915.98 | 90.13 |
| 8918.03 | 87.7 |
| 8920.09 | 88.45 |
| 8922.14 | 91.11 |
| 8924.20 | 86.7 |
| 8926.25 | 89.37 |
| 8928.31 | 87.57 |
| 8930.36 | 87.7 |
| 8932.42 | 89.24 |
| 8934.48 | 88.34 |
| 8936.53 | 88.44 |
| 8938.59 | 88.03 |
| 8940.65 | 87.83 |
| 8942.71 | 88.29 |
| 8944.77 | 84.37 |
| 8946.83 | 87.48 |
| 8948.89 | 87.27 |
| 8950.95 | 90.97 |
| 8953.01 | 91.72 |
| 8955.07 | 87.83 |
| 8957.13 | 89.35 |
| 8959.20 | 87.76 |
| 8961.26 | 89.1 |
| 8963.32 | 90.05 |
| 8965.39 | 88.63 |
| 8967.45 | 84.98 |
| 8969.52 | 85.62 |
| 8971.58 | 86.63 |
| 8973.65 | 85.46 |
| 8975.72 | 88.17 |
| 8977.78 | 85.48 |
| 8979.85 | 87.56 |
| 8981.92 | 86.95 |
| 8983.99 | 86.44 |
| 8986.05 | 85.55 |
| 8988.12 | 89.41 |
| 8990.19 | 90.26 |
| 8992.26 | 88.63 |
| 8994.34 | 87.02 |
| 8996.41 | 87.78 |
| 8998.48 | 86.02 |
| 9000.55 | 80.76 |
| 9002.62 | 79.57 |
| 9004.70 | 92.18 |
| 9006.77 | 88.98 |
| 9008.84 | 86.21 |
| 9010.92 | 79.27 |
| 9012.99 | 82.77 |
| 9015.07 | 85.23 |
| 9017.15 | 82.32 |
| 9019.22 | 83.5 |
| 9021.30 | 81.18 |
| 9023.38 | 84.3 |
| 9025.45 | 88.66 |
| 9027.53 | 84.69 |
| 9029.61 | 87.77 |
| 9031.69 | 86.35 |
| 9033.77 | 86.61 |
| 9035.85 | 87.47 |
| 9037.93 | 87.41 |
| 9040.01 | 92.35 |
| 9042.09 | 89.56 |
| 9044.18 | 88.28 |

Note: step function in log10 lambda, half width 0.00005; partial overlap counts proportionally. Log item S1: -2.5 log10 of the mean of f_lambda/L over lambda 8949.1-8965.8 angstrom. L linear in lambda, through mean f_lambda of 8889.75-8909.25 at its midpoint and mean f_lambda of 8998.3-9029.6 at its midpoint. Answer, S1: -0.03 mag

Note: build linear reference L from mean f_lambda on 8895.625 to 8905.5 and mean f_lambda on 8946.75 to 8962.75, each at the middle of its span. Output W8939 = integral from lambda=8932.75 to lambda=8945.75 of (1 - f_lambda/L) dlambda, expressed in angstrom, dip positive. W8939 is 0.2 angstrom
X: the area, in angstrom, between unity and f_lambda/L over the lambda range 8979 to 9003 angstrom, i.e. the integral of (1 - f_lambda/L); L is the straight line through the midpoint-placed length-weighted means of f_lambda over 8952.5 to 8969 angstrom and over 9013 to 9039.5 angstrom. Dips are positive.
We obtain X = 0.16 angstrom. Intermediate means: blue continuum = 88.5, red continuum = 85.5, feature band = 86.5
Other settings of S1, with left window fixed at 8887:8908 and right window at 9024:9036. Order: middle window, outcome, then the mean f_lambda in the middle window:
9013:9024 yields 0.05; 83.2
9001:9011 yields 0.02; 85.5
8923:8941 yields 0.01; 88.2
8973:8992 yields 0.01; 87.4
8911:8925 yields 0.00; 89.4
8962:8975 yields 0.02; 86.9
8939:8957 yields 0.01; 88.3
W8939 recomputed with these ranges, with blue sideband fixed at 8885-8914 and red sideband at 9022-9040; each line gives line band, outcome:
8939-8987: 0.54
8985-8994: -0.05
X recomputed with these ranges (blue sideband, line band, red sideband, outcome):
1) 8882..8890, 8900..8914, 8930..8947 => -0.01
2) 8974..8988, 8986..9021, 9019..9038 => 0.34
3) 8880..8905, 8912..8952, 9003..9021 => -0.15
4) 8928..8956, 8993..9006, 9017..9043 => 0.21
